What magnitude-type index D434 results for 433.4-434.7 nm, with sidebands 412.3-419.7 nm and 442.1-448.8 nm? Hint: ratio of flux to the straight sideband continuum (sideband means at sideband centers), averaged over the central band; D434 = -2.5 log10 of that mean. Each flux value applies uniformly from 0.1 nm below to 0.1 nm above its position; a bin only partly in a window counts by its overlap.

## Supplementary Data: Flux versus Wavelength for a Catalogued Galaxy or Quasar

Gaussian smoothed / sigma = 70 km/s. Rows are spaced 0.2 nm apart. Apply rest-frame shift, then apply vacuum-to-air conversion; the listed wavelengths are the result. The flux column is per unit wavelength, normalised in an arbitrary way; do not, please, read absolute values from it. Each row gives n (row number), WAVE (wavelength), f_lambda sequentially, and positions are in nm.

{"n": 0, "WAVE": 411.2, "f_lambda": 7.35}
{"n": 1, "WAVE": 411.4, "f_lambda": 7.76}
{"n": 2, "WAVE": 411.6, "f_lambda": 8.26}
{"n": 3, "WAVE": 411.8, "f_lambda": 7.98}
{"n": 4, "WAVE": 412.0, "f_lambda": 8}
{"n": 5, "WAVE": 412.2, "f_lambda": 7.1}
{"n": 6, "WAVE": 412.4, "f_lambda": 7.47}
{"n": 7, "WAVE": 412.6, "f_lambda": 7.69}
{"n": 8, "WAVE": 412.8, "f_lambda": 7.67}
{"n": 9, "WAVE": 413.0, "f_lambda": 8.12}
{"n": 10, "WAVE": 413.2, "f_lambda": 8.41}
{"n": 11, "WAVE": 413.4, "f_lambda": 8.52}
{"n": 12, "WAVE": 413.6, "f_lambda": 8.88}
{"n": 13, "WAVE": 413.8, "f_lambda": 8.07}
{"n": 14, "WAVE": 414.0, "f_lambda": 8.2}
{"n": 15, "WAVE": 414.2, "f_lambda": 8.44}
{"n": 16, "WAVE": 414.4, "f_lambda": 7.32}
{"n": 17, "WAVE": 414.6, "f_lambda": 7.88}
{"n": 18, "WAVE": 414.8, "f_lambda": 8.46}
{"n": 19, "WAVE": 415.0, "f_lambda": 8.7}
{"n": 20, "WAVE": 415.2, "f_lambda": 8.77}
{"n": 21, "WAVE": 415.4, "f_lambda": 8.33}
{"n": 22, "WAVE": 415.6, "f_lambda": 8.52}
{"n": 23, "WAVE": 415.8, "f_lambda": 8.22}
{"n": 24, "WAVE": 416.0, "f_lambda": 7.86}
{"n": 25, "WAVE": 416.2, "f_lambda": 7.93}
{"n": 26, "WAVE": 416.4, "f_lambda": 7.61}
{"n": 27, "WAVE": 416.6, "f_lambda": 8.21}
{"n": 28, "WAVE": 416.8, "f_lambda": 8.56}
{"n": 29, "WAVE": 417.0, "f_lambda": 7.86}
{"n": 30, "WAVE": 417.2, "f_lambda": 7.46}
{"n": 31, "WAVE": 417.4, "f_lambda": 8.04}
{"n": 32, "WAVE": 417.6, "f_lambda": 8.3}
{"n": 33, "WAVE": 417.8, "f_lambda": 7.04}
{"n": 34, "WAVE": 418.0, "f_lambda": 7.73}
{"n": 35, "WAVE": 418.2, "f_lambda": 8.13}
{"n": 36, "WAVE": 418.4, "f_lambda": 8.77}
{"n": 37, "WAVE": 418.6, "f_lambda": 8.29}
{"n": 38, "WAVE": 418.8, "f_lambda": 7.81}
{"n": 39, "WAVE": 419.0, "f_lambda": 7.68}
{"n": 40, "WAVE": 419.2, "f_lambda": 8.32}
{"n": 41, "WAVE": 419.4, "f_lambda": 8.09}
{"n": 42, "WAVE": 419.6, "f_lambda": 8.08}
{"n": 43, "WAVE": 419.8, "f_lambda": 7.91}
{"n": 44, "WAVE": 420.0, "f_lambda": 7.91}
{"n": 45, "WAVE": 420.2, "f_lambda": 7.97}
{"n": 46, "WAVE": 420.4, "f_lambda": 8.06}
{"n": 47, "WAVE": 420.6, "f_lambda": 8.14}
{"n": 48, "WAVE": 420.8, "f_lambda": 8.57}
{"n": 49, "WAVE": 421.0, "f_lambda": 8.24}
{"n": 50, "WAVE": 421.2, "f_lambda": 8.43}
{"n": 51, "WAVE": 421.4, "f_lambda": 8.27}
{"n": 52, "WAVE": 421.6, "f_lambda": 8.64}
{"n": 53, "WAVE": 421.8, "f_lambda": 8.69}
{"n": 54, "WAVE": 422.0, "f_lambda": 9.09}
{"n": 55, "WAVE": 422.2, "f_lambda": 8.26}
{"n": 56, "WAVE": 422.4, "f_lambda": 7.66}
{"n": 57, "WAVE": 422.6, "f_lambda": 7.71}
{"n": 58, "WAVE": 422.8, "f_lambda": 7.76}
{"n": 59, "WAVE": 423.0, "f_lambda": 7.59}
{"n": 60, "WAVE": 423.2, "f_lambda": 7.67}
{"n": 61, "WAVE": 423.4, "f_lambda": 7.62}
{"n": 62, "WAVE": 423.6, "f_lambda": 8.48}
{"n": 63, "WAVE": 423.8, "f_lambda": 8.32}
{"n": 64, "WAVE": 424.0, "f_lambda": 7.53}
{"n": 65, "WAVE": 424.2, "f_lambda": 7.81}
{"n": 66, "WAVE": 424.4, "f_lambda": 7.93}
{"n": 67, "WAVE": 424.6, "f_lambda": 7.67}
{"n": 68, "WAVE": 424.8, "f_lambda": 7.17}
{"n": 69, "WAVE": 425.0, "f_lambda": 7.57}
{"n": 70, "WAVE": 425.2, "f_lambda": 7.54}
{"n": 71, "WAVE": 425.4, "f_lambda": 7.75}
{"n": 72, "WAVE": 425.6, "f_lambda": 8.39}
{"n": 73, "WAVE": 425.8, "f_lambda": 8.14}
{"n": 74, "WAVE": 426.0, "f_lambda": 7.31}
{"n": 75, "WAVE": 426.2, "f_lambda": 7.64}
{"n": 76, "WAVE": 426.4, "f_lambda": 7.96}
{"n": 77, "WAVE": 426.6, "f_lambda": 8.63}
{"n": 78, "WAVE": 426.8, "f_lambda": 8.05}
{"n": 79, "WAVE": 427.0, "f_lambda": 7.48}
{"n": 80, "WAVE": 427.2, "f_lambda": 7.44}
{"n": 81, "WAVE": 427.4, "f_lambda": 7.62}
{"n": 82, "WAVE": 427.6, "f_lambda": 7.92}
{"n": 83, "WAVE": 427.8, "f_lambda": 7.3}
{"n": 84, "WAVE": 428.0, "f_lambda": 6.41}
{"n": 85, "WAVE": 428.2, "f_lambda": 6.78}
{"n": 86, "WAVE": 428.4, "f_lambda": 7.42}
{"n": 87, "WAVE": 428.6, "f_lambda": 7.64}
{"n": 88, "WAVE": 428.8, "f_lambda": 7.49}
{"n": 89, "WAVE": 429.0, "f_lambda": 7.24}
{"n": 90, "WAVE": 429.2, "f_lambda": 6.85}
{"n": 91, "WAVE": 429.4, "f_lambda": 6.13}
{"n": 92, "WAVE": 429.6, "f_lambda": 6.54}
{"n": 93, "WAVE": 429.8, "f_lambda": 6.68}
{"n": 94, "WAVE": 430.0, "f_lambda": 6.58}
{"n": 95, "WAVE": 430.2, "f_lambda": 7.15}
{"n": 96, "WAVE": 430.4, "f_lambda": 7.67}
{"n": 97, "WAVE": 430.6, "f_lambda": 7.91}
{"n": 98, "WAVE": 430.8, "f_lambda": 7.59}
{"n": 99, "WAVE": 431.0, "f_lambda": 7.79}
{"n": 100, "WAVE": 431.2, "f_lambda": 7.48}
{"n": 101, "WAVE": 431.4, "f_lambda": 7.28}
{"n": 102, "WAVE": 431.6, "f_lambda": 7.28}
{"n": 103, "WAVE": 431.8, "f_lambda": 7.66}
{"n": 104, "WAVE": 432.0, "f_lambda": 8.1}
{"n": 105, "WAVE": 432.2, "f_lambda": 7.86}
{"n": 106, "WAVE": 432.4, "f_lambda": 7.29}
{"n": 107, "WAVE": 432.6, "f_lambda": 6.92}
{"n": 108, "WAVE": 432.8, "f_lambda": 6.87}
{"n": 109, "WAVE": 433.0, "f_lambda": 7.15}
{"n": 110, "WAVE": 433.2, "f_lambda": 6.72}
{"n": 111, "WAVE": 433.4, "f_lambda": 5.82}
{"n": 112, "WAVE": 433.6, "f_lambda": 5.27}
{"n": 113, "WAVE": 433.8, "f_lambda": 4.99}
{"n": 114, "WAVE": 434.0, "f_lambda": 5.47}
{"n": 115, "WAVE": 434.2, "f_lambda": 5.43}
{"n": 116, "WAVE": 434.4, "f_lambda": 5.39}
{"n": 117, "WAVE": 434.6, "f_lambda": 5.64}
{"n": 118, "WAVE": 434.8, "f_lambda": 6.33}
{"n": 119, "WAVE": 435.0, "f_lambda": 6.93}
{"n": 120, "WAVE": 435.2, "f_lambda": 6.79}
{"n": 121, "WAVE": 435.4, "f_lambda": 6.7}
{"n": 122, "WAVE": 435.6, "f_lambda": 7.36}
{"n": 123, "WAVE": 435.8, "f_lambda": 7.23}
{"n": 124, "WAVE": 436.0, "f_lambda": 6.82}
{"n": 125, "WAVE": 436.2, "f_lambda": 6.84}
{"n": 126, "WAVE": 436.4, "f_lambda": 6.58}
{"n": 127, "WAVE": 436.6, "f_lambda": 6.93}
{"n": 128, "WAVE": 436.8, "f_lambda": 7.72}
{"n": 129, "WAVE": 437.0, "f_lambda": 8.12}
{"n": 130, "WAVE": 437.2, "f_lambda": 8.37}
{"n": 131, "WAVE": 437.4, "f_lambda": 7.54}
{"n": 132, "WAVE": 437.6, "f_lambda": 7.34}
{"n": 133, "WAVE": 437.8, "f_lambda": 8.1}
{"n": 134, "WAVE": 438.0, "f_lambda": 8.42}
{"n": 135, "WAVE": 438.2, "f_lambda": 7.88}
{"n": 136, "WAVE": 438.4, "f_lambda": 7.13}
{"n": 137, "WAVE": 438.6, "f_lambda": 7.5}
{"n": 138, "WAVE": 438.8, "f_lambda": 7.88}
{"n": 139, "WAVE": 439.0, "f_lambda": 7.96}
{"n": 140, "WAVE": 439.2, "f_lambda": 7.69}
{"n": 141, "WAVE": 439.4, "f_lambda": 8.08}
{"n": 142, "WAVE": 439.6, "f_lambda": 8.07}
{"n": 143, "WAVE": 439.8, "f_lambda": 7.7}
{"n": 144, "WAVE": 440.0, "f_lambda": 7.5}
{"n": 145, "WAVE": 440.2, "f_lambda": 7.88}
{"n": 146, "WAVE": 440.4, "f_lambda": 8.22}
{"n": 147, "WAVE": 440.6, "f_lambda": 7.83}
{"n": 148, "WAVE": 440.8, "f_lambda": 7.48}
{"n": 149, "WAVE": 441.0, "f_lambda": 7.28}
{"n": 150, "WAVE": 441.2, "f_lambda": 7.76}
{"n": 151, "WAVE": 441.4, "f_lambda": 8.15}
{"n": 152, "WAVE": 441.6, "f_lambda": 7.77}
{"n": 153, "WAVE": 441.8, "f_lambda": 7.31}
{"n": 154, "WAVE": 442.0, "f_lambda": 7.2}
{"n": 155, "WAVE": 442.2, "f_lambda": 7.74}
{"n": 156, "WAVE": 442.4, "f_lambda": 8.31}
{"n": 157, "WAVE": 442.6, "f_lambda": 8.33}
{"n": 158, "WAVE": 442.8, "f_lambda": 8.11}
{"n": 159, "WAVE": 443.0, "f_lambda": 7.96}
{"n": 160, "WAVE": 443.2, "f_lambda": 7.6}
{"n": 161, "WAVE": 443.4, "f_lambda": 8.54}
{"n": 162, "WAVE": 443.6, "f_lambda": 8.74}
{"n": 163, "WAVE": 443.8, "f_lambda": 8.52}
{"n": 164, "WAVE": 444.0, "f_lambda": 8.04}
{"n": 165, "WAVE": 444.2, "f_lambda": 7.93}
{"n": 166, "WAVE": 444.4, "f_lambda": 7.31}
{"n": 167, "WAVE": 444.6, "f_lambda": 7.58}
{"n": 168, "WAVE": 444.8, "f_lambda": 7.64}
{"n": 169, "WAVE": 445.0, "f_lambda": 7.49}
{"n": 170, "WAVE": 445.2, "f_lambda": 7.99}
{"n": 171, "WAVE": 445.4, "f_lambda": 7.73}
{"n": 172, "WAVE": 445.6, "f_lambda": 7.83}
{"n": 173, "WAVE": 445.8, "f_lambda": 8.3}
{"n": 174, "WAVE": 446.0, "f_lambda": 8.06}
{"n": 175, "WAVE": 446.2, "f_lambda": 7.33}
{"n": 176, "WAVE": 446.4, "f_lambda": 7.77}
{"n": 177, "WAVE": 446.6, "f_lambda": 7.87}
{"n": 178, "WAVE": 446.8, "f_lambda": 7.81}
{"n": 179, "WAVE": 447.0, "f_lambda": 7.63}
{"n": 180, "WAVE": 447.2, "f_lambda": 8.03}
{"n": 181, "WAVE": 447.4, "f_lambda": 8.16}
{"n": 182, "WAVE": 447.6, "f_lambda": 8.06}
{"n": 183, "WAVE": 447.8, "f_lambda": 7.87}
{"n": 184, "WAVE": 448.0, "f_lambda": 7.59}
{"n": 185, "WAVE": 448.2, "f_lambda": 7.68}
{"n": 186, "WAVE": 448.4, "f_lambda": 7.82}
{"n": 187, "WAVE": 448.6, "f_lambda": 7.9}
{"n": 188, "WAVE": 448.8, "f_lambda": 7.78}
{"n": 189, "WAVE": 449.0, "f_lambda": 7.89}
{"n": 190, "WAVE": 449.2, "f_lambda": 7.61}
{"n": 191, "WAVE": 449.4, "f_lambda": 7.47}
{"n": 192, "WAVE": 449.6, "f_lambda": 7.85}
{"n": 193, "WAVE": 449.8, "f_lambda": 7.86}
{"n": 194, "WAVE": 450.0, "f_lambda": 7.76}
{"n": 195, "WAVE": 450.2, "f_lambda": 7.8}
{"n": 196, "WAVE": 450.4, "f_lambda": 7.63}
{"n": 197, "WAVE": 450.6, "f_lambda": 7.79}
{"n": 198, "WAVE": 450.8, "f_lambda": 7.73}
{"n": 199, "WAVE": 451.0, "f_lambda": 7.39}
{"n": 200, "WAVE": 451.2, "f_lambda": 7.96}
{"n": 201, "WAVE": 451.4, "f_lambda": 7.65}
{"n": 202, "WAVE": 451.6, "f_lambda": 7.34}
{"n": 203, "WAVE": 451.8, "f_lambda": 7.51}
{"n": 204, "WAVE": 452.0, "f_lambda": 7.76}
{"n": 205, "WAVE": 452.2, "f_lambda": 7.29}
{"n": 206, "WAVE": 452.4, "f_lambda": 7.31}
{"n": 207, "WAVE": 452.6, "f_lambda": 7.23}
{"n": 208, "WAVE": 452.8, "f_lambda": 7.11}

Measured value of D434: 0.42 mag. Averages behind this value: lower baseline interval 8.09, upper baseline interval 7.92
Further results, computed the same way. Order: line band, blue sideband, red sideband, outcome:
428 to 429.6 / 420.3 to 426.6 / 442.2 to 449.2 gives 0.141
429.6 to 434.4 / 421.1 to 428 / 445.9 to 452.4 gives 0.144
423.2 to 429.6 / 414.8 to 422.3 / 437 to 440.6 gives 0.067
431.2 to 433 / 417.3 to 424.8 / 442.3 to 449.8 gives 0.082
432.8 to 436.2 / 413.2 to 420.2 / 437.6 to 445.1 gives 0.251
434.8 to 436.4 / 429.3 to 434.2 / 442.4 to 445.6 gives 0.053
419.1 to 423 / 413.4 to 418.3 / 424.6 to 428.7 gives -0.042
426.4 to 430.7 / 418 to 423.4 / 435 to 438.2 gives 0.067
